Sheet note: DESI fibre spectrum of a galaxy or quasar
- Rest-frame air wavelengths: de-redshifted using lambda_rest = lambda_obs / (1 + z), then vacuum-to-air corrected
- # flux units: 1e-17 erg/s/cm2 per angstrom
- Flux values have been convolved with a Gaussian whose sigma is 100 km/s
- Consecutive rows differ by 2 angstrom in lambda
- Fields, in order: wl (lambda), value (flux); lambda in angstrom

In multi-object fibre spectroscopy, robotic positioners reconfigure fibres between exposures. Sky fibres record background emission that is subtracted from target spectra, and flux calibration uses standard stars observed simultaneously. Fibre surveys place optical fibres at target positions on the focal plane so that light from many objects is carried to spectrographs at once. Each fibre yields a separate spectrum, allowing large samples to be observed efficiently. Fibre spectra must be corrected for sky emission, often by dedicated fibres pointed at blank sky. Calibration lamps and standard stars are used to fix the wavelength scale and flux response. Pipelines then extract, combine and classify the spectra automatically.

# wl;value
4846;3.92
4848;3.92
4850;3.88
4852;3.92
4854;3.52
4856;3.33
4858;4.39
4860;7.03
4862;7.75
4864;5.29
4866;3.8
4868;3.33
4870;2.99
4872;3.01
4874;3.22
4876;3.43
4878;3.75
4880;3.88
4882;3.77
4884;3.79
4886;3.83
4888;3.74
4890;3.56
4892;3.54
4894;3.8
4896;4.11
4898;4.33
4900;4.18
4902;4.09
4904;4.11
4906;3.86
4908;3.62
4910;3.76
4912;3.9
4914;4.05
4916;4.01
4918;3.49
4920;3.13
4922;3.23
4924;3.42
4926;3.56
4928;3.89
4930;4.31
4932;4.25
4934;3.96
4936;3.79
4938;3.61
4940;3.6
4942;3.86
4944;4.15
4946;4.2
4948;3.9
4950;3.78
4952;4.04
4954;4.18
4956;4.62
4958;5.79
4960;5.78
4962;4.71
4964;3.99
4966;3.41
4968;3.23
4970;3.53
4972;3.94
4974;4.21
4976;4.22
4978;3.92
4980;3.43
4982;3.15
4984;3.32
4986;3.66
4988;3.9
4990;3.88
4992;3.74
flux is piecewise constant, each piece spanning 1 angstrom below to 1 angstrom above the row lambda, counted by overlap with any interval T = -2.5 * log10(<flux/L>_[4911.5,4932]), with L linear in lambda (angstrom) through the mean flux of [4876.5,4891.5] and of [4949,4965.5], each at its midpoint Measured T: 0.12 mag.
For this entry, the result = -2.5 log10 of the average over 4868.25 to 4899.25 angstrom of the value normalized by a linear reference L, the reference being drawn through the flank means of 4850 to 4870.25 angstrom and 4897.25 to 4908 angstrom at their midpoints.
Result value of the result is 0.17 mag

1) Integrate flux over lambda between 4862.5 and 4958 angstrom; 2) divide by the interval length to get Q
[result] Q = 3.86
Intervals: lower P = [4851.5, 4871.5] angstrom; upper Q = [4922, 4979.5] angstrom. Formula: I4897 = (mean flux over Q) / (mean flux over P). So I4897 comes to 0.9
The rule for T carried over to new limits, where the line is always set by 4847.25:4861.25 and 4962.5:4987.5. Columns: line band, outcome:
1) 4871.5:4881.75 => 0.20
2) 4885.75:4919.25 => 0.06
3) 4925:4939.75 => 0.01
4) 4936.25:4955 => -0.02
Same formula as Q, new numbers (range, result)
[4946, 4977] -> 4.22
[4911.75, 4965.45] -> 4.04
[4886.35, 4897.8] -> 3.8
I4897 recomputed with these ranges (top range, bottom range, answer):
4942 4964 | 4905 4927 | 1.23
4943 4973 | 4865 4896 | 1.18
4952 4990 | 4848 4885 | 0.99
